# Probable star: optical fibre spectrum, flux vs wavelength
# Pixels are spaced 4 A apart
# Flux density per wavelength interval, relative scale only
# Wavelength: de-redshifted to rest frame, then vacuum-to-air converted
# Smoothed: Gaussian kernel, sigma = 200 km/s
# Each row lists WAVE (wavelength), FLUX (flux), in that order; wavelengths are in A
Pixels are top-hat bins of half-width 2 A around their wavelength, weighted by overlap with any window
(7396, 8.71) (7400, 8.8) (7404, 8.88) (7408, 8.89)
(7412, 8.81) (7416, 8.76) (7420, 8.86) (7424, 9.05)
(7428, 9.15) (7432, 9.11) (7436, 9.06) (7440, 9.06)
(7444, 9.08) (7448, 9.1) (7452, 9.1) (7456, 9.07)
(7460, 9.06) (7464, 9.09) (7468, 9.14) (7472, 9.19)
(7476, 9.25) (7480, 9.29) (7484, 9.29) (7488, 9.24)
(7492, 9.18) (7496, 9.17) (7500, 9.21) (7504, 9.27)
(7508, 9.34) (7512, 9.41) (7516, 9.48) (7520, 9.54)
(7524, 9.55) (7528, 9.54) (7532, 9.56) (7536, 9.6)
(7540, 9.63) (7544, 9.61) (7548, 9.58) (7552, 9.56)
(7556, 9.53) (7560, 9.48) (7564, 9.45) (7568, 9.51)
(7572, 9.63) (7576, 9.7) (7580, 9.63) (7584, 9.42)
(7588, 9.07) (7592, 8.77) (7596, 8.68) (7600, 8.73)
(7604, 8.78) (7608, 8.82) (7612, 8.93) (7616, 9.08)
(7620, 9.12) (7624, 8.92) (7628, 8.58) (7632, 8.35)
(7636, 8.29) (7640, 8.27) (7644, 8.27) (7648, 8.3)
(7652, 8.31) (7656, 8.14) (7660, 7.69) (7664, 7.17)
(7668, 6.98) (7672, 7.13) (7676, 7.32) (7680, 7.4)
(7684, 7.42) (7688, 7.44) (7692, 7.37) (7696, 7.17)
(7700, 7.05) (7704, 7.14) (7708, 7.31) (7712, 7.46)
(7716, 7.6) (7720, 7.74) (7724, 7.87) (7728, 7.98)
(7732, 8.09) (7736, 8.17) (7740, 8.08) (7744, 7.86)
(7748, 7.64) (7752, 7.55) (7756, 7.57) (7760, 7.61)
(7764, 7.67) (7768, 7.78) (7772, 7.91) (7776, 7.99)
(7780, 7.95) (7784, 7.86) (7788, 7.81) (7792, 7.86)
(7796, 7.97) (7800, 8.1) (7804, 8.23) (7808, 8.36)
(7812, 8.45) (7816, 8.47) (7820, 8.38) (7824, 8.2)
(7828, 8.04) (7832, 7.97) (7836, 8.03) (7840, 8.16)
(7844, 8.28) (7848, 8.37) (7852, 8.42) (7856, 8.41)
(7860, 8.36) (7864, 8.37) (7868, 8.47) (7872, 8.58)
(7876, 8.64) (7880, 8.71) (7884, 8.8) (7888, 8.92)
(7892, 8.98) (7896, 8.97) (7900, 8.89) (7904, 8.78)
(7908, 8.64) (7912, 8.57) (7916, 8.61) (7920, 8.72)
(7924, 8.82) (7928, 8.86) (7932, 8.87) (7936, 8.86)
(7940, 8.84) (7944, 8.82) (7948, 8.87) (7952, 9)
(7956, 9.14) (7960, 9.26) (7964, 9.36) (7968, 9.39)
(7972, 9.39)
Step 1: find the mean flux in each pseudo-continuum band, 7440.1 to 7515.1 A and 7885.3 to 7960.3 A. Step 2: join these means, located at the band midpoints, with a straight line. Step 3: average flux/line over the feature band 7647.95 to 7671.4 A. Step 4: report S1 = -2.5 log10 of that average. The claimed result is 0.179 mag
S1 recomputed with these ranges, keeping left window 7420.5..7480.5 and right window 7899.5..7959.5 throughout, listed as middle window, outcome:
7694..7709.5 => 0.24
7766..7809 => 0.12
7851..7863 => 0.06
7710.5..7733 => 0.15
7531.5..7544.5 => -0.06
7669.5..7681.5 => 0.23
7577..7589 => -0.05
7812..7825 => 0.06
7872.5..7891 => 0.01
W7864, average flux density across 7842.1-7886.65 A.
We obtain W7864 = 8.5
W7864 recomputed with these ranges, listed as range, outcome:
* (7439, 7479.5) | 9.12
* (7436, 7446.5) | 9.07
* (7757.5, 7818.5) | 8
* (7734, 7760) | 7.8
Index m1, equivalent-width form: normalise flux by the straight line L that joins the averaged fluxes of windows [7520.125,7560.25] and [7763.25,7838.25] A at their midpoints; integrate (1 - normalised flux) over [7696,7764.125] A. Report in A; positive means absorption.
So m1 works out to 6.5 A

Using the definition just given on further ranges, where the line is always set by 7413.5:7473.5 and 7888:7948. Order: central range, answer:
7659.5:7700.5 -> 7.6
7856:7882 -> 0.9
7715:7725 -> 1.3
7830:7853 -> 1.7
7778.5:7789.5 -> 1.2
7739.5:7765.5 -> 3.5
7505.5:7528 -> -1.1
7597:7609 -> 0.3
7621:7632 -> 0.3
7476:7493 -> -0.4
